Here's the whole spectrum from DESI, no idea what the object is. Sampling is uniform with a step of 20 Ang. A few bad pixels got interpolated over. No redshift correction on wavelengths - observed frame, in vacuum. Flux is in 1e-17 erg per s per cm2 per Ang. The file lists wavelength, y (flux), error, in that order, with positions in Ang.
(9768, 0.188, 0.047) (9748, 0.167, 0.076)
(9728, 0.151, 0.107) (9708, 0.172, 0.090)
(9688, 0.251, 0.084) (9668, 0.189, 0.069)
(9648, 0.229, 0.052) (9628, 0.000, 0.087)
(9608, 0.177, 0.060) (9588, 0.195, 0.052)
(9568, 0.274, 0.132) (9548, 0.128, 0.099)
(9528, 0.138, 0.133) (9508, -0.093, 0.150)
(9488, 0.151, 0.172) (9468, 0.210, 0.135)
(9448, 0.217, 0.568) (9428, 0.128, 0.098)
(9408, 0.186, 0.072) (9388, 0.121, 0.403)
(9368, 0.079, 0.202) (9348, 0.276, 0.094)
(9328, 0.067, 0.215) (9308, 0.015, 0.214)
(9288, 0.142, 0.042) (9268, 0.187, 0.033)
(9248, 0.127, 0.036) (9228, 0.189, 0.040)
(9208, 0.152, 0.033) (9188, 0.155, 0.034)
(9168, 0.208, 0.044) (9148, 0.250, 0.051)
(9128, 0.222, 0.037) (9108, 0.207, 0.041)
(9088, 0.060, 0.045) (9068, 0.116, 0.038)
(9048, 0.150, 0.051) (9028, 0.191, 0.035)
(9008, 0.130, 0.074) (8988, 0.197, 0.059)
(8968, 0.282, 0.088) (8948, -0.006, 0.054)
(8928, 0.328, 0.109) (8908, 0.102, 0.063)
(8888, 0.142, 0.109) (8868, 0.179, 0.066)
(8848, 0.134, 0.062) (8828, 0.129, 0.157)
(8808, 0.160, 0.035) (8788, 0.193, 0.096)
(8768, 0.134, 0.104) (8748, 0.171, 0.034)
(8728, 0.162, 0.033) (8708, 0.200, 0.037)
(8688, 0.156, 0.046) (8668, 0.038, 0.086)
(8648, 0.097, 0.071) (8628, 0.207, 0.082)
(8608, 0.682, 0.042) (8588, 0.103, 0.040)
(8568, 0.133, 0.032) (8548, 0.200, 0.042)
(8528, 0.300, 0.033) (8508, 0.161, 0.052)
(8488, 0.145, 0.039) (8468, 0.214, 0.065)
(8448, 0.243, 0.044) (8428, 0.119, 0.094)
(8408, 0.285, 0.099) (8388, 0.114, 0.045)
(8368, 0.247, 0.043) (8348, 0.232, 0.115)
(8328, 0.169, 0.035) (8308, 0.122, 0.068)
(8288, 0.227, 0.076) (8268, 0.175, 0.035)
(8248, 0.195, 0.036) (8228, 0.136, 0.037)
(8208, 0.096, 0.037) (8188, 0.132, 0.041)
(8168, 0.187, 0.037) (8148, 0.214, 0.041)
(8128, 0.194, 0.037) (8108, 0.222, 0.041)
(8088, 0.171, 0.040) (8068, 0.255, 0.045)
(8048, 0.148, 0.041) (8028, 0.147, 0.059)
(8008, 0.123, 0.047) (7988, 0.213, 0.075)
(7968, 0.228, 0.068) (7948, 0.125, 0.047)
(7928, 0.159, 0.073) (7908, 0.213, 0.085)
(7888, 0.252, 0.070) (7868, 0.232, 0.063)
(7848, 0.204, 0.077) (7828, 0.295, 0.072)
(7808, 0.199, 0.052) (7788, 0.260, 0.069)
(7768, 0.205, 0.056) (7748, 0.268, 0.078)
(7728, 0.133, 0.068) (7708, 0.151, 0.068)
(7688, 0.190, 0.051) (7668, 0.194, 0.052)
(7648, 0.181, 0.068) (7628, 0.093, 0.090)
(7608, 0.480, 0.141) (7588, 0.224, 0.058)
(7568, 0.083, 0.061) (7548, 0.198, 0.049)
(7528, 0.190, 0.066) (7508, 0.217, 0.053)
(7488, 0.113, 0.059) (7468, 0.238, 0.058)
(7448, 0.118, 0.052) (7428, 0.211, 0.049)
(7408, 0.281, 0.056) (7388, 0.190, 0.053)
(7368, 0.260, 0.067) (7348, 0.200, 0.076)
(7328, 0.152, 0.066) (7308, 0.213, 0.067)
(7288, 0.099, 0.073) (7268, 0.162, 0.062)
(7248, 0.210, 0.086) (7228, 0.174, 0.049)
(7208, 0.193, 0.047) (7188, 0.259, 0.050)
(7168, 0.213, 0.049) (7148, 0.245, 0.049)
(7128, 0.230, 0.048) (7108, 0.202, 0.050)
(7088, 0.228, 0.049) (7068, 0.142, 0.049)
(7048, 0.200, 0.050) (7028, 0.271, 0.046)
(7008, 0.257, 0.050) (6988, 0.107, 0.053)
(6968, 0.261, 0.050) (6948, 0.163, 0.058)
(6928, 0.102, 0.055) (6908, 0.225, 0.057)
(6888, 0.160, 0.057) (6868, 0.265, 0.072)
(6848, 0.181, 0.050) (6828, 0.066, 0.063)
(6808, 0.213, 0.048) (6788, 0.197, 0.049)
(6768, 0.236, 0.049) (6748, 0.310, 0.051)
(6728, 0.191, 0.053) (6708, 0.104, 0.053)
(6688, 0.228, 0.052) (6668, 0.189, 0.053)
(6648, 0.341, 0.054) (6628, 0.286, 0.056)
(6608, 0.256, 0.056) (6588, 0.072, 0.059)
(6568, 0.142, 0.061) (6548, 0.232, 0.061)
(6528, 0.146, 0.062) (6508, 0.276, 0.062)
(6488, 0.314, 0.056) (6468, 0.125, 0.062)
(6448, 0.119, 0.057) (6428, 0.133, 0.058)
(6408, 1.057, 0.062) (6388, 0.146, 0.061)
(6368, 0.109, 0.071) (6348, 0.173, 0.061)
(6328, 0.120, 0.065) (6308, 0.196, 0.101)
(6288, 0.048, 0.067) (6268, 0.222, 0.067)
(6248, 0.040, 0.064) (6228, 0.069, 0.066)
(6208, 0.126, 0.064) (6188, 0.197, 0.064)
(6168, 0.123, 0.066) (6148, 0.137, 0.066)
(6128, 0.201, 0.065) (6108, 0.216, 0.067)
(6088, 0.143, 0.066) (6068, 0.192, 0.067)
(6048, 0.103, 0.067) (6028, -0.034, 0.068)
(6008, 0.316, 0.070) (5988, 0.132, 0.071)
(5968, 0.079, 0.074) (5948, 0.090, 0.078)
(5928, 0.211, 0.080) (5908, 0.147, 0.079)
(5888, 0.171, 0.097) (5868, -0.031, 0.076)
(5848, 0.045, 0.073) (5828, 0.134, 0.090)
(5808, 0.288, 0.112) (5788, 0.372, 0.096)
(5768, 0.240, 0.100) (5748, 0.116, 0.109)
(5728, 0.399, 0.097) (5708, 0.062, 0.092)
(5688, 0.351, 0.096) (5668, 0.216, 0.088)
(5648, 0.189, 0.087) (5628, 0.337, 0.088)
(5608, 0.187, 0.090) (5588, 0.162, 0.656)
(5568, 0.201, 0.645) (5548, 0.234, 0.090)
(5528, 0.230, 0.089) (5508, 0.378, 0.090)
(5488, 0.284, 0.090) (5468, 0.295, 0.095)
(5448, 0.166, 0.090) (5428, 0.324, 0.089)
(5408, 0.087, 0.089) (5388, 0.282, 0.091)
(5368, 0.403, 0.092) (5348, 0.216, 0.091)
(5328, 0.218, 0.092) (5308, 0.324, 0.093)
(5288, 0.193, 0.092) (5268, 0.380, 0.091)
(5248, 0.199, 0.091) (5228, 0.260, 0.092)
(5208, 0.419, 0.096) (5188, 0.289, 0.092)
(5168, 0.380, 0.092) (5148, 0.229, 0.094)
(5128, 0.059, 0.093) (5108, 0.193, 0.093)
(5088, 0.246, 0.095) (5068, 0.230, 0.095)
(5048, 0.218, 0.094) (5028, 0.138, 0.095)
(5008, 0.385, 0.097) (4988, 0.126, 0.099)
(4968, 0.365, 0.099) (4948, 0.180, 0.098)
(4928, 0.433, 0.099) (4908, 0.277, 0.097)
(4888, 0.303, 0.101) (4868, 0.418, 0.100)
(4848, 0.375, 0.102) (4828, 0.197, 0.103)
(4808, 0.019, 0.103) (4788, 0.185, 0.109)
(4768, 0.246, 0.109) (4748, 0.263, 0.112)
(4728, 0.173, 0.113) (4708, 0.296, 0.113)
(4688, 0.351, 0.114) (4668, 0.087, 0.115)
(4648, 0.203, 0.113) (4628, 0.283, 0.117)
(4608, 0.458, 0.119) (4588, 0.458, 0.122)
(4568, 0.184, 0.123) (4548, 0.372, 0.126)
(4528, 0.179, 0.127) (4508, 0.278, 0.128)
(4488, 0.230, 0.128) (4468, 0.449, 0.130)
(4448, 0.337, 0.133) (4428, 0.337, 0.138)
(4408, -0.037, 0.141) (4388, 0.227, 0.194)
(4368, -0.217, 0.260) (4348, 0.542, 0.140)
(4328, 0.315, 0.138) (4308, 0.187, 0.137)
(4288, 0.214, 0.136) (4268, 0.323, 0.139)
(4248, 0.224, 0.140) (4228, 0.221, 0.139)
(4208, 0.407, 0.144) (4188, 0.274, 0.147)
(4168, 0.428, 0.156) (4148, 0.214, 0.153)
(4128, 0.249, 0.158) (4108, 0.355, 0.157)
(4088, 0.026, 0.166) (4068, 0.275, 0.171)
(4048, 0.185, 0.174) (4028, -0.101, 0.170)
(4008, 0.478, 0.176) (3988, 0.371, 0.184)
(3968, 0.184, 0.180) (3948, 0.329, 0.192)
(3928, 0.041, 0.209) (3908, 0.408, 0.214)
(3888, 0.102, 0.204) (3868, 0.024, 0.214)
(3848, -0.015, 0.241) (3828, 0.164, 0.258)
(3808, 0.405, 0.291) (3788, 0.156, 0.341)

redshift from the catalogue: 0.72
